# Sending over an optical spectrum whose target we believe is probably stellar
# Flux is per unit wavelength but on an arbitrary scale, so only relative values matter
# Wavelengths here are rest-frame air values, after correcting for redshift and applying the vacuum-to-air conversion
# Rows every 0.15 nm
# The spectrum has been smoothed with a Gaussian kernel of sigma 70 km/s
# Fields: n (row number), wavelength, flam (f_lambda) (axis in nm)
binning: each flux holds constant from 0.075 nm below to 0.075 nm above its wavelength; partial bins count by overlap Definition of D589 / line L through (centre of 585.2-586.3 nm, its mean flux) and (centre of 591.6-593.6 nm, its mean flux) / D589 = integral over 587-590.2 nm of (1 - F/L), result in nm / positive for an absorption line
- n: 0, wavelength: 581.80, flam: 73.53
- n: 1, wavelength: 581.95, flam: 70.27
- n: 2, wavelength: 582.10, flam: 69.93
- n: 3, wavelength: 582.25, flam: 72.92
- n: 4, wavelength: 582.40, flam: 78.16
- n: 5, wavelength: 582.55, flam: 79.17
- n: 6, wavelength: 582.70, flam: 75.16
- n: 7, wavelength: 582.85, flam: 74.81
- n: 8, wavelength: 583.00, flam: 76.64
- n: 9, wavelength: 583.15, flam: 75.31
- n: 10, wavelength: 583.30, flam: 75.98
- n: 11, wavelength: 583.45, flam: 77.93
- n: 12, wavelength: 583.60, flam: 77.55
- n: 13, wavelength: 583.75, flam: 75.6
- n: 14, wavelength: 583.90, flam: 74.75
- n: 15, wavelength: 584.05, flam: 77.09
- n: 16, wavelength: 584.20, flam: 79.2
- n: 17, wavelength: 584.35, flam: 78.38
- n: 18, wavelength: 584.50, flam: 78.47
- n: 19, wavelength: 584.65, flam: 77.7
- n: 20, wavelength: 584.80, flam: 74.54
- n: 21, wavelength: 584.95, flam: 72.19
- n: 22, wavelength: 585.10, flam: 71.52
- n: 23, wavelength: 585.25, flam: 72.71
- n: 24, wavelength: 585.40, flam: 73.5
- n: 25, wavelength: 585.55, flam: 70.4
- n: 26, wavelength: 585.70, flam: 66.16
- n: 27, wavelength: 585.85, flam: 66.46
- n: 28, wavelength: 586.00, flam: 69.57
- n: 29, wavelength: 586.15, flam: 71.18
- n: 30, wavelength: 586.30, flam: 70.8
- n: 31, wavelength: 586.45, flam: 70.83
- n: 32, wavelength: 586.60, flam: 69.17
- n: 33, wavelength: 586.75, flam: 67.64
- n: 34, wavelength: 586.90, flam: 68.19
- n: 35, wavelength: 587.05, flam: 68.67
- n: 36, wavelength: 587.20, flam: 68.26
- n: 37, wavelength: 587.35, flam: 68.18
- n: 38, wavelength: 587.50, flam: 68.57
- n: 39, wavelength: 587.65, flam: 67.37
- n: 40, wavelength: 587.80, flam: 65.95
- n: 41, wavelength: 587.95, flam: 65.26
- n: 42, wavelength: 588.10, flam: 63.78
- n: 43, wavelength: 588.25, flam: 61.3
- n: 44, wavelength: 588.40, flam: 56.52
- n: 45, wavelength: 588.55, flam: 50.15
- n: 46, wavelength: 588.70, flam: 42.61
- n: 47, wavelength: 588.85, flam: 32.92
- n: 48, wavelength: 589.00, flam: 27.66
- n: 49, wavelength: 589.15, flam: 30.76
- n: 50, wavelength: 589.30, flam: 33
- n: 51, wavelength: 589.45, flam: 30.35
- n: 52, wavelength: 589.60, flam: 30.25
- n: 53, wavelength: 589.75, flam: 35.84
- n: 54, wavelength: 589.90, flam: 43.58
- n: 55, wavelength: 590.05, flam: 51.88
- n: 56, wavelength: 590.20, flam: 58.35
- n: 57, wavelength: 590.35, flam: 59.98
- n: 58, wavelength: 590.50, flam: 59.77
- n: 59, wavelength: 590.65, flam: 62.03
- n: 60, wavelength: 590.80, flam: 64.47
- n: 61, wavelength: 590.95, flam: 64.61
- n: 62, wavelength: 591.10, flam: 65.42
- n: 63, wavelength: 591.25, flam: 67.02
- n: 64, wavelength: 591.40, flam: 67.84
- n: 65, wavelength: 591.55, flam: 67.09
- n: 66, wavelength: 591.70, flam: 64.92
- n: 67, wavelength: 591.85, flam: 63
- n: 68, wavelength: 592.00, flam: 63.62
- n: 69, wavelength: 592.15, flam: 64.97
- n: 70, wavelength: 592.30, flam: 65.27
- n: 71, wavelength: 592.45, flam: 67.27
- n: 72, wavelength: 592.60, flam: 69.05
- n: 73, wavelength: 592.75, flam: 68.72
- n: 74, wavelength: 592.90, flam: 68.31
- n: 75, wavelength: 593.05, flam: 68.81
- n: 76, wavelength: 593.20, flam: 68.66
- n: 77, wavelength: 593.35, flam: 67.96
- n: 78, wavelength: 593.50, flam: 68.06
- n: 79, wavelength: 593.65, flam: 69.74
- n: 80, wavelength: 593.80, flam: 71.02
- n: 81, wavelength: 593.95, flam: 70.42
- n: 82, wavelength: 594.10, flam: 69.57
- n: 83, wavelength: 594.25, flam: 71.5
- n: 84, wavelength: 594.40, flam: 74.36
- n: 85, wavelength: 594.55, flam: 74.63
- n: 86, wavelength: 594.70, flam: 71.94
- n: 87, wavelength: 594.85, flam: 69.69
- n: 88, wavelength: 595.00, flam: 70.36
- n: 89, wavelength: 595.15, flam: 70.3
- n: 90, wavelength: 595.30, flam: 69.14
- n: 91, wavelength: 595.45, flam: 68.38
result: 0.84 nm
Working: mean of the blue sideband 70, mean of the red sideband 66.9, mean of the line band 50.7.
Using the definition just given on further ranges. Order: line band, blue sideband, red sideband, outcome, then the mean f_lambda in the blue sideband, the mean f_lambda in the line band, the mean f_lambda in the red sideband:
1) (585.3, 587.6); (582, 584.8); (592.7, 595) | 0.16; 76.3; 69.2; 70.2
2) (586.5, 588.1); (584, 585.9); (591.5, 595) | 0.10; 73.8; 67.6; 68.7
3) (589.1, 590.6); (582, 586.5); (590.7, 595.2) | 0.56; 74.2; 43.9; 68.2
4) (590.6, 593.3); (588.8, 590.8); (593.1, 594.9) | -0.43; 43.7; 66.2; 70.6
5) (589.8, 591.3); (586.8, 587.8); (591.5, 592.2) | 0.15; 68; 59.2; 64.6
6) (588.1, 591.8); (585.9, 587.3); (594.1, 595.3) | 0.99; 69.3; 51.5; 71.5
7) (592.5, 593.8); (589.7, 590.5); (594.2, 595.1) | -0.07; 51.3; 68.8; 72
